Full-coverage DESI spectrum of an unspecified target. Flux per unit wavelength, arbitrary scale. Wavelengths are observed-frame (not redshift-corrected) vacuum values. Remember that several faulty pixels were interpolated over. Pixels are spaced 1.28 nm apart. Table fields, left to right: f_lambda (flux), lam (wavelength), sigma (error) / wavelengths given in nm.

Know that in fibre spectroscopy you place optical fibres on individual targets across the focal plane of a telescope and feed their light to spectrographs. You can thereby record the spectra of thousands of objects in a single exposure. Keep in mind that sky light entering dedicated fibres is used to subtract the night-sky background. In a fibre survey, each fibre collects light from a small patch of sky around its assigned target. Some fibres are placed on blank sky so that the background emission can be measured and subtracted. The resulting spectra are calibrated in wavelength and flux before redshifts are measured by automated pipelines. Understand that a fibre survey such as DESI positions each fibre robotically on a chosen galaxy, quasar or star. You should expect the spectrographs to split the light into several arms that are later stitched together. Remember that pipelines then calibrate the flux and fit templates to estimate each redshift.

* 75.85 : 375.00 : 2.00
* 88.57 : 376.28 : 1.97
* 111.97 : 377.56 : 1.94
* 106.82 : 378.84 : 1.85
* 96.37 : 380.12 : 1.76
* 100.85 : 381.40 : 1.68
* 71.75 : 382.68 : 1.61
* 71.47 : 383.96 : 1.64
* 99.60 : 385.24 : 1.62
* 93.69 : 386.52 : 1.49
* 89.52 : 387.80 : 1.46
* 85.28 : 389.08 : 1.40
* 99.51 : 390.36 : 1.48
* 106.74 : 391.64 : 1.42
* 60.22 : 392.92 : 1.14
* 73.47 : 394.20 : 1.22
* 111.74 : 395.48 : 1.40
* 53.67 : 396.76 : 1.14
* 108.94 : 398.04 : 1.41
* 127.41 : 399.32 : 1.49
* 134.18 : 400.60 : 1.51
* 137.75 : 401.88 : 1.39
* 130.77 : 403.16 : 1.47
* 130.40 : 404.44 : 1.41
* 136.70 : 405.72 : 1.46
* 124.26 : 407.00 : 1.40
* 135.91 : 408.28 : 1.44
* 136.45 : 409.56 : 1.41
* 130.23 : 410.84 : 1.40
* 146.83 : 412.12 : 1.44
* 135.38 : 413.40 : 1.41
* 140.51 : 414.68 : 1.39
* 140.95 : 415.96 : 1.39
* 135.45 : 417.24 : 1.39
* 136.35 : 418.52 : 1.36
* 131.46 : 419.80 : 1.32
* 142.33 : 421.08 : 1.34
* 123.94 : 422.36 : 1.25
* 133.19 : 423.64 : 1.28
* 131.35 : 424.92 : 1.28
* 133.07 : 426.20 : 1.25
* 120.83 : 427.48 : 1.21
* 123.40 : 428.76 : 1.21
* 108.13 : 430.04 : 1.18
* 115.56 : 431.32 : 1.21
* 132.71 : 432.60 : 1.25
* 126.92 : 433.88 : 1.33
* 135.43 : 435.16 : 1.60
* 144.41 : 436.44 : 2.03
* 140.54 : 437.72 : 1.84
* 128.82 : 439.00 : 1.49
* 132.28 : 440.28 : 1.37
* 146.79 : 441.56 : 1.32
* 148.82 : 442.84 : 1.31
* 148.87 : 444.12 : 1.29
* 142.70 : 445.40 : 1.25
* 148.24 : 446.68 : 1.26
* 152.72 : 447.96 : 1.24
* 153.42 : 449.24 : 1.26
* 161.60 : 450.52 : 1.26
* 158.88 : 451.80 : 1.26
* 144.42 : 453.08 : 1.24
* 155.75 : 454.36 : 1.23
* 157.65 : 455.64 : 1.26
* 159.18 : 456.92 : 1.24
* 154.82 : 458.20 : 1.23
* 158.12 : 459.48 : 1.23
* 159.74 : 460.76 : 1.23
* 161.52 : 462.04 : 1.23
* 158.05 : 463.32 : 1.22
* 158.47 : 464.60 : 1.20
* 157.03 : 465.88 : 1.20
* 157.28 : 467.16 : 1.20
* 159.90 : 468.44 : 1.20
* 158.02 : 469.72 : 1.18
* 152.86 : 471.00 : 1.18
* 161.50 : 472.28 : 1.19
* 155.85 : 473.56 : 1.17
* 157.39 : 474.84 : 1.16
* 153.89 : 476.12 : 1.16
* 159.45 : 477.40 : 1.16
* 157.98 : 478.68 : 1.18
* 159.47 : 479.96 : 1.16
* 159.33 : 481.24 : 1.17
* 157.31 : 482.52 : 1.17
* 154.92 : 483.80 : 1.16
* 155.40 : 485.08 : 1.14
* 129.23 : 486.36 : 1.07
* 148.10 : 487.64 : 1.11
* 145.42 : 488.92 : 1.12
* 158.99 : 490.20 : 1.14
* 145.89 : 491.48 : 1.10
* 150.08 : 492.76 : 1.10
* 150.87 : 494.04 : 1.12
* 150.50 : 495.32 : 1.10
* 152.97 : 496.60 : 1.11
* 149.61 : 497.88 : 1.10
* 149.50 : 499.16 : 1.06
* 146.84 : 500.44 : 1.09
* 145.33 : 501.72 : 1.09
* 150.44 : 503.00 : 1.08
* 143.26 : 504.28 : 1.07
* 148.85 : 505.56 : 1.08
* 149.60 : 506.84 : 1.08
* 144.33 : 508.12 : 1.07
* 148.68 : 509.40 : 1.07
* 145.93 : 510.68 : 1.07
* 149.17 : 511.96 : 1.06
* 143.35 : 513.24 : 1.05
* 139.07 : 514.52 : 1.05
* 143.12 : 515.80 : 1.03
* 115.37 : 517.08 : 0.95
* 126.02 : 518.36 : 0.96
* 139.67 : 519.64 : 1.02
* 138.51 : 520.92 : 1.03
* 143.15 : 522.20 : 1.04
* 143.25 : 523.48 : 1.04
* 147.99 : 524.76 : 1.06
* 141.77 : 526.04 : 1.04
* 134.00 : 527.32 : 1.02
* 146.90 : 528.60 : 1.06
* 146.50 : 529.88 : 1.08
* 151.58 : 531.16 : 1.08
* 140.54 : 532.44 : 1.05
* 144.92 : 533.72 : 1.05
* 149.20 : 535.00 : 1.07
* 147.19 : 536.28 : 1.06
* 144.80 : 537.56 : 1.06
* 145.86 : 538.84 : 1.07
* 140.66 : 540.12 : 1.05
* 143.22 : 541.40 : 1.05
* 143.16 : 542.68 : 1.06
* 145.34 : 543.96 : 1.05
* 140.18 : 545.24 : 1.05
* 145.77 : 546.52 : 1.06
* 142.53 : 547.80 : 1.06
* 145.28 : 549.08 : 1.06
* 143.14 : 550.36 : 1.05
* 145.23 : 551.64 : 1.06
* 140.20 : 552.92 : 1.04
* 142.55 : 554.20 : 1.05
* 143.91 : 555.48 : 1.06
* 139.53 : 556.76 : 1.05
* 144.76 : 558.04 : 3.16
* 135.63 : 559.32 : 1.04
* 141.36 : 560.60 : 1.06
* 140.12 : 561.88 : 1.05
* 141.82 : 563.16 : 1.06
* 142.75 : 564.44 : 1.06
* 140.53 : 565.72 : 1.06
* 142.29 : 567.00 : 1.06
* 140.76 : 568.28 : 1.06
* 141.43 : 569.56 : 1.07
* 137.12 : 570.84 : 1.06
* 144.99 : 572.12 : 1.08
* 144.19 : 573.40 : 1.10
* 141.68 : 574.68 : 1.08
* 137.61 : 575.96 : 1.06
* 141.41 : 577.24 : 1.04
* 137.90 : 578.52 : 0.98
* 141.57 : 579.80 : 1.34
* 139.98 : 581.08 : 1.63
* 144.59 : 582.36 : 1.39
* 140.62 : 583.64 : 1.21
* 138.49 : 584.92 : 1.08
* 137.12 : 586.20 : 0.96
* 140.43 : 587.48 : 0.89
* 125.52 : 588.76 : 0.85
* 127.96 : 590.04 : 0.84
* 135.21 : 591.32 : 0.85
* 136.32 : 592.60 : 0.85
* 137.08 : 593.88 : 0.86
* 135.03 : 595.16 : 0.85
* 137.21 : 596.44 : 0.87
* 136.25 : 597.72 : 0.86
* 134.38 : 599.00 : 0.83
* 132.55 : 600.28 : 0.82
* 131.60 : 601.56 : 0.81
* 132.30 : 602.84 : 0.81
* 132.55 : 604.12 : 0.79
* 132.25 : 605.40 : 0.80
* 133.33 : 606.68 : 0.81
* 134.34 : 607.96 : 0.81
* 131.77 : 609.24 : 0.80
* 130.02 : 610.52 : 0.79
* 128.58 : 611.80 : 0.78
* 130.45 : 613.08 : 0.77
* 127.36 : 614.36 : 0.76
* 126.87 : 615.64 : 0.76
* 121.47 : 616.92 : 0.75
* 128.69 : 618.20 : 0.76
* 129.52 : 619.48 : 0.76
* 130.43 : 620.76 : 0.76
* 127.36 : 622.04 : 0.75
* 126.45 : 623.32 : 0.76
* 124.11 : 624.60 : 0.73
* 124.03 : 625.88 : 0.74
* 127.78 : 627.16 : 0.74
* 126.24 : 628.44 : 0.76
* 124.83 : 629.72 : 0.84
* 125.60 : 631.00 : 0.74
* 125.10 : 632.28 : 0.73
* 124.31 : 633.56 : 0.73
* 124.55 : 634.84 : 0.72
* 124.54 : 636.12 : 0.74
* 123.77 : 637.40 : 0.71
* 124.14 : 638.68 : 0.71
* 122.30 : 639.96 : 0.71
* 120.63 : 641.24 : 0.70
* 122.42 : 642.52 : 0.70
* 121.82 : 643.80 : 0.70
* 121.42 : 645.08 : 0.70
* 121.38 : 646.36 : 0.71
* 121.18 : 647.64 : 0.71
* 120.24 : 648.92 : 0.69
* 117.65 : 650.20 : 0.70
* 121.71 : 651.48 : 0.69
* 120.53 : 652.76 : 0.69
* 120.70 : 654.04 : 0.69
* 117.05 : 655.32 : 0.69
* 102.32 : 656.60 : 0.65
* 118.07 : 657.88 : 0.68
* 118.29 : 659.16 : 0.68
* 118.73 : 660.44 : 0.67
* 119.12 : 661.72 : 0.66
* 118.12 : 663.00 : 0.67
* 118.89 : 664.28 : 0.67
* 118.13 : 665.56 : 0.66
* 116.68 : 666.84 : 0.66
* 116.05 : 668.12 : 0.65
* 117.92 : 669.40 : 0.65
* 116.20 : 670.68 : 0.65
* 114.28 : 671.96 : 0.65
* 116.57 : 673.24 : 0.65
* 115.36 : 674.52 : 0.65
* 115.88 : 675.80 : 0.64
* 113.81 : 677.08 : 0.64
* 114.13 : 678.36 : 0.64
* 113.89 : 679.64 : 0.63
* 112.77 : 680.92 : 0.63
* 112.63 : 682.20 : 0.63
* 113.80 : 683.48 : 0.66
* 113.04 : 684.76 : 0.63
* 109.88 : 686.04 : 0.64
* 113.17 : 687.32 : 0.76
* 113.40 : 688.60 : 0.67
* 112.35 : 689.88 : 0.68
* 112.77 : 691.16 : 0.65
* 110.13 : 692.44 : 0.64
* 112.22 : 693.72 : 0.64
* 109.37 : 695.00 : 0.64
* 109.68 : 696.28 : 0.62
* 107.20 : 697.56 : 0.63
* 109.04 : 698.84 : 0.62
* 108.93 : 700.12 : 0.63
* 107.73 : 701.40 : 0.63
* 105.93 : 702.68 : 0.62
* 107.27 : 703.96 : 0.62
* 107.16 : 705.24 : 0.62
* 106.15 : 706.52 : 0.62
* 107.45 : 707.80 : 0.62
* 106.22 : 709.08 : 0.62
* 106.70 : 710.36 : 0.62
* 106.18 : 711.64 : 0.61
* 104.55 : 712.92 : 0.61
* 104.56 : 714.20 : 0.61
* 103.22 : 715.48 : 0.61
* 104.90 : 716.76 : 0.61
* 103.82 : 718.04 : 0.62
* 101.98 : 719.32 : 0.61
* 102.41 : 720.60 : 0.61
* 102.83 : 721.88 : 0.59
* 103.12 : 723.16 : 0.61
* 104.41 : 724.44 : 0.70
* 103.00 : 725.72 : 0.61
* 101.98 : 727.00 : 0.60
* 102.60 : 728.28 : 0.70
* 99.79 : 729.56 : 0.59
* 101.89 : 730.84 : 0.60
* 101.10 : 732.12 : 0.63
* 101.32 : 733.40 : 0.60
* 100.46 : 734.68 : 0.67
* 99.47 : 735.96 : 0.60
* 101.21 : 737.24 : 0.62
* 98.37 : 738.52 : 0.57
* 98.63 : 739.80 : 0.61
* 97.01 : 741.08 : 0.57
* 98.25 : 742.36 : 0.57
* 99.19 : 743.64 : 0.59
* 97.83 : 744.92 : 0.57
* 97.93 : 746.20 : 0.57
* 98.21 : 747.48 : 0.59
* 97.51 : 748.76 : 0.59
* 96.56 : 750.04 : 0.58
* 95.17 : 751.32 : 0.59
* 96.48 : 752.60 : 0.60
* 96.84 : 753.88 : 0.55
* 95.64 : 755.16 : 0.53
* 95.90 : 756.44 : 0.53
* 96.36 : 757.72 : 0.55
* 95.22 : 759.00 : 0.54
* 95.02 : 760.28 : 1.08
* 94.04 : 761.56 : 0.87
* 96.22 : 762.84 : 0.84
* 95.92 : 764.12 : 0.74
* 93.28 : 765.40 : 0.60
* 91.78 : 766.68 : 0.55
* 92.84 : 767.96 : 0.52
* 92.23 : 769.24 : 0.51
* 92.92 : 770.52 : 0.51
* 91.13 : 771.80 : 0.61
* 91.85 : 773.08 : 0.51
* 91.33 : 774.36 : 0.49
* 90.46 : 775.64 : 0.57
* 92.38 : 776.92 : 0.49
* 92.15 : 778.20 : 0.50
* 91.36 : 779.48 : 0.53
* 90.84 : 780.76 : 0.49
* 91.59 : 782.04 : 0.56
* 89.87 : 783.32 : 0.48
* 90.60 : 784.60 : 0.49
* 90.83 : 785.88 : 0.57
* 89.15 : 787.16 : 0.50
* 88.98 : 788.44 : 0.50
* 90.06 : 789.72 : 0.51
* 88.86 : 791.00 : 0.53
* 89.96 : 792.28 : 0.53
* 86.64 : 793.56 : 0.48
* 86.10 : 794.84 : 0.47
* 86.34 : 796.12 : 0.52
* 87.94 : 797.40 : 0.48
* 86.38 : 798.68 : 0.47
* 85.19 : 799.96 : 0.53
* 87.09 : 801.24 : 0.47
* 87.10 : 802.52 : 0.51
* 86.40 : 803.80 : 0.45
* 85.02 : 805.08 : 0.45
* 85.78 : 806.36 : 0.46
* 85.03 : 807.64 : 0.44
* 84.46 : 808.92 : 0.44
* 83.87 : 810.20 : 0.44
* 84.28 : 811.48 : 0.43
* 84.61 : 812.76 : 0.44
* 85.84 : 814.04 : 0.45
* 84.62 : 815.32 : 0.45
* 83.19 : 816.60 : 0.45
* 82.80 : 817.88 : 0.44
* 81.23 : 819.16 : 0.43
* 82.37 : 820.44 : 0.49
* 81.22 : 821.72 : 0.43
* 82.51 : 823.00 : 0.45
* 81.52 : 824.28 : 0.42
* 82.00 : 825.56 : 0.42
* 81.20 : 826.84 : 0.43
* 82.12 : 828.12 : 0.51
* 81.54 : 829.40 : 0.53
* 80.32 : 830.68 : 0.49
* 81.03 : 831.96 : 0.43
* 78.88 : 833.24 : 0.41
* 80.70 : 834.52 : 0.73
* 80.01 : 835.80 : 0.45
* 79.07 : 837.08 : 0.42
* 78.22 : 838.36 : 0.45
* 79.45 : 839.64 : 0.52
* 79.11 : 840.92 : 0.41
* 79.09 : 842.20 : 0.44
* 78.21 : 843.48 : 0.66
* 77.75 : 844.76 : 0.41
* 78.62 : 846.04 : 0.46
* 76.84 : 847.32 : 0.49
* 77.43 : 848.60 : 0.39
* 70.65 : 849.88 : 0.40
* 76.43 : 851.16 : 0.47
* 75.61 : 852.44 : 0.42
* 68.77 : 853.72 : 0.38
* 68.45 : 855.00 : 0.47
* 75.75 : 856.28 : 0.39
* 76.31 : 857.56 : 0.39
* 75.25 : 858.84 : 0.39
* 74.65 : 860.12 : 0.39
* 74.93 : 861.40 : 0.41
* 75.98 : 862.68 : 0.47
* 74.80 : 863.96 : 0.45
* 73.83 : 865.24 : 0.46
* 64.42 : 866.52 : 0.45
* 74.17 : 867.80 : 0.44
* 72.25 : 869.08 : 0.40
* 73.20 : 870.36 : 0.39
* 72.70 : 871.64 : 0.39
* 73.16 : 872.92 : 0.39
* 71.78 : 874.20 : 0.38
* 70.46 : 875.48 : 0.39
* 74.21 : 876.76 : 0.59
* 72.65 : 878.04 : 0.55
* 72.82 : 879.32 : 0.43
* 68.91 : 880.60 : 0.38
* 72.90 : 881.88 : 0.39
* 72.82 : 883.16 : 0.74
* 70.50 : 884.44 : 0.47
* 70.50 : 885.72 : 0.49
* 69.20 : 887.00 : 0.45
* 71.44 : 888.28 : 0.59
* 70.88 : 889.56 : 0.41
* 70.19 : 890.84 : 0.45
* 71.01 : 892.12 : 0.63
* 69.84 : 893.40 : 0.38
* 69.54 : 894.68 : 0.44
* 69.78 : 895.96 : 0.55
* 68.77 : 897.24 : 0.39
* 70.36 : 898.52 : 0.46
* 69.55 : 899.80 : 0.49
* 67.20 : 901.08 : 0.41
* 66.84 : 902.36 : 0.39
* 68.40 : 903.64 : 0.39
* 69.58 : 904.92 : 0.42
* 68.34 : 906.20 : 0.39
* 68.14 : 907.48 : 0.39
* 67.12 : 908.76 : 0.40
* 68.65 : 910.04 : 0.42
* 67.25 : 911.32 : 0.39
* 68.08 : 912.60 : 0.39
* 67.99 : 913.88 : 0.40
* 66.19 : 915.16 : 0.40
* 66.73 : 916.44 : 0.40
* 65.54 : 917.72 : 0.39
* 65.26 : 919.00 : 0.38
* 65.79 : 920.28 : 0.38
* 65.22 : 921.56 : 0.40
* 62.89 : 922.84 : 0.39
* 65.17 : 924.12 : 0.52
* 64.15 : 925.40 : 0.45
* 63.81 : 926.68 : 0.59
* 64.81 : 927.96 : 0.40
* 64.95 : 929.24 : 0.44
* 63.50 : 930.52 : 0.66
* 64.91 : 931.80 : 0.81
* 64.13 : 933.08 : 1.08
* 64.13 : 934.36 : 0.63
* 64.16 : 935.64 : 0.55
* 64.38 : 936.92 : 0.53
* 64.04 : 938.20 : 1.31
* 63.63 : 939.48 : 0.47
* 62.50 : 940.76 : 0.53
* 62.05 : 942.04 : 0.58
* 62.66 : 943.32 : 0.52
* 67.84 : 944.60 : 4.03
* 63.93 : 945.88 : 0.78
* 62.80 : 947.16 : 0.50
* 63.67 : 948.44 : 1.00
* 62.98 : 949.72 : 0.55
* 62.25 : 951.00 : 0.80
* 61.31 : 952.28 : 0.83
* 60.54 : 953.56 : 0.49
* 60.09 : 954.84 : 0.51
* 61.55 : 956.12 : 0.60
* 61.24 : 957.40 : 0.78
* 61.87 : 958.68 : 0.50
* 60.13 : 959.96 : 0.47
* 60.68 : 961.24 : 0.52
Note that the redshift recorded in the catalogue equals 0.000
